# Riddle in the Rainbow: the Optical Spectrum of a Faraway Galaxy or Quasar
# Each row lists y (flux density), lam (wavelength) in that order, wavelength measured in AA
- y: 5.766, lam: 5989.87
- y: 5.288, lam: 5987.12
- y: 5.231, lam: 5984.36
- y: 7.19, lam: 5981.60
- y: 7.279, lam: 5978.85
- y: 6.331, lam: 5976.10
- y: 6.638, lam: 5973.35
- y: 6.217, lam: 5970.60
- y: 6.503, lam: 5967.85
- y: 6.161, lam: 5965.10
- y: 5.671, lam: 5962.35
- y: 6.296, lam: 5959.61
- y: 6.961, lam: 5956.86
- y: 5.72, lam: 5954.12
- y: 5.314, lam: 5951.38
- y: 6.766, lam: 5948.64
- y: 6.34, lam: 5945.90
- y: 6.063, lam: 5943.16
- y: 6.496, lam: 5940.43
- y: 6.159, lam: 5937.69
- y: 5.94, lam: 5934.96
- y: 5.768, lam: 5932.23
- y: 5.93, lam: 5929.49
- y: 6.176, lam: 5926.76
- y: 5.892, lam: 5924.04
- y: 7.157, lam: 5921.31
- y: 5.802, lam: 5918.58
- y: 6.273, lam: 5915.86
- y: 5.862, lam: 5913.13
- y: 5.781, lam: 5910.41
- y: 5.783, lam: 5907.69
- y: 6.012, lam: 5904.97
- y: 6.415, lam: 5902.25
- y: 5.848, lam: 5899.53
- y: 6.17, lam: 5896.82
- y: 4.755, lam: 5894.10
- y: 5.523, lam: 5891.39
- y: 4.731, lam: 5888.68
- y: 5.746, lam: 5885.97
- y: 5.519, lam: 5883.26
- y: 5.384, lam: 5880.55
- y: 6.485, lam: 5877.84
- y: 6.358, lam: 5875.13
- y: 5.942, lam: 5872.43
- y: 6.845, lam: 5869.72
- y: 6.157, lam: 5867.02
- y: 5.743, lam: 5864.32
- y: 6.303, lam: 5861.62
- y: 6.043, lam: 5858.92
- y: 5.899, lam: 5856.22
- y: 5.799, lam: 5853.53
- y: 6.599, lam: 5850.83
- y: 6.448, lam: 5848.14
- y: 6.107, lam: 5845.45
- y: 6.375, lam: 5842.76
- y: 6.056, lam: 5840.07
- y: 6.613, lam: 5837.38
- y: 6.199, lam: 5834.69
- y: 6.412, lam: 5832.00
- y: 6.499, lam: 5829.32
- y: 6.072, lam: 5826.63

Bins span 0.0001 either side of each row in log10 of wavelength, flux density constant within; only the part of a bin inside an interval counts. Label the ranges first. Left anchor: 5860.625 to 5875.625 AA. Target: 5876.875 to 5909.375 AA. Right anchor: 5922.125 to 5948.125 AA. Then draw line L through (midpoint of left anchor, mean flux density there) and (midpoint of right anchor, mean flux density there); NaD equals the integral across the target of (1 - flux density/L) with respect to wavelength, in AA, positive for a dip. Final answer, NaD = 2.6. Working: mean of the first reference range 6.22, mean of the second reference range 6.13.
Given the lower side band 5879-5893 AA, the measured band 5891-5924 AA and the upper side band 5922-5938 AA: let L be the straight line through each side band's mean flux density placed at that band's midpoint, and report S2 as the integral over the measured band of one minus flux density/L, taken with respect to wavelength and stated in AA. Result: -1.5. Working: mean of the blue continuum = 5.39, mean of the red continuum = 6.02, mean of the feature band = 5.96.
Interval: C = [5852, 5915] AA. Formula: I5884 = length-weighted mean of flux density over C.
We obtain 5.88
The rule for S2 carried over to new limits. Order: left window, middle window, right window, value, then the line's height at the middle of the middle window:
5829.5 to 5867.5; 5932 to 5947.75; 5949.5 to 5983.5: 0.4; 6.31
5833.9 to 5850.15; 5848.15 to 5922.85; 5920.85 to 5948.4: 3.4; 6.25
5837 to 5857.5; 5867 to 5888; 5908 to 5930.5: 0.6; 6.17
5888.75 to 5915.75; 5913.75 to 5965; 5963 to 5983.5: 0.2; 6.17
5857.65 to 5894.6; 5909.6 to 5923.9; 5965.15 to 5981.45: 0.0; 6.16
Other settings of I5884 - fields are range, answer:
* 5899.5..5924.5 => 6.1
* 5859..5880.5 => 6.19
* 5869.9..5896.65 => 5.68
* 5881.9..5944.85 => 5.91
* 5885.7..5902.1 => 5.52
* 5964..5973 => 6.33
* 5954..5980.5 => 6.42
